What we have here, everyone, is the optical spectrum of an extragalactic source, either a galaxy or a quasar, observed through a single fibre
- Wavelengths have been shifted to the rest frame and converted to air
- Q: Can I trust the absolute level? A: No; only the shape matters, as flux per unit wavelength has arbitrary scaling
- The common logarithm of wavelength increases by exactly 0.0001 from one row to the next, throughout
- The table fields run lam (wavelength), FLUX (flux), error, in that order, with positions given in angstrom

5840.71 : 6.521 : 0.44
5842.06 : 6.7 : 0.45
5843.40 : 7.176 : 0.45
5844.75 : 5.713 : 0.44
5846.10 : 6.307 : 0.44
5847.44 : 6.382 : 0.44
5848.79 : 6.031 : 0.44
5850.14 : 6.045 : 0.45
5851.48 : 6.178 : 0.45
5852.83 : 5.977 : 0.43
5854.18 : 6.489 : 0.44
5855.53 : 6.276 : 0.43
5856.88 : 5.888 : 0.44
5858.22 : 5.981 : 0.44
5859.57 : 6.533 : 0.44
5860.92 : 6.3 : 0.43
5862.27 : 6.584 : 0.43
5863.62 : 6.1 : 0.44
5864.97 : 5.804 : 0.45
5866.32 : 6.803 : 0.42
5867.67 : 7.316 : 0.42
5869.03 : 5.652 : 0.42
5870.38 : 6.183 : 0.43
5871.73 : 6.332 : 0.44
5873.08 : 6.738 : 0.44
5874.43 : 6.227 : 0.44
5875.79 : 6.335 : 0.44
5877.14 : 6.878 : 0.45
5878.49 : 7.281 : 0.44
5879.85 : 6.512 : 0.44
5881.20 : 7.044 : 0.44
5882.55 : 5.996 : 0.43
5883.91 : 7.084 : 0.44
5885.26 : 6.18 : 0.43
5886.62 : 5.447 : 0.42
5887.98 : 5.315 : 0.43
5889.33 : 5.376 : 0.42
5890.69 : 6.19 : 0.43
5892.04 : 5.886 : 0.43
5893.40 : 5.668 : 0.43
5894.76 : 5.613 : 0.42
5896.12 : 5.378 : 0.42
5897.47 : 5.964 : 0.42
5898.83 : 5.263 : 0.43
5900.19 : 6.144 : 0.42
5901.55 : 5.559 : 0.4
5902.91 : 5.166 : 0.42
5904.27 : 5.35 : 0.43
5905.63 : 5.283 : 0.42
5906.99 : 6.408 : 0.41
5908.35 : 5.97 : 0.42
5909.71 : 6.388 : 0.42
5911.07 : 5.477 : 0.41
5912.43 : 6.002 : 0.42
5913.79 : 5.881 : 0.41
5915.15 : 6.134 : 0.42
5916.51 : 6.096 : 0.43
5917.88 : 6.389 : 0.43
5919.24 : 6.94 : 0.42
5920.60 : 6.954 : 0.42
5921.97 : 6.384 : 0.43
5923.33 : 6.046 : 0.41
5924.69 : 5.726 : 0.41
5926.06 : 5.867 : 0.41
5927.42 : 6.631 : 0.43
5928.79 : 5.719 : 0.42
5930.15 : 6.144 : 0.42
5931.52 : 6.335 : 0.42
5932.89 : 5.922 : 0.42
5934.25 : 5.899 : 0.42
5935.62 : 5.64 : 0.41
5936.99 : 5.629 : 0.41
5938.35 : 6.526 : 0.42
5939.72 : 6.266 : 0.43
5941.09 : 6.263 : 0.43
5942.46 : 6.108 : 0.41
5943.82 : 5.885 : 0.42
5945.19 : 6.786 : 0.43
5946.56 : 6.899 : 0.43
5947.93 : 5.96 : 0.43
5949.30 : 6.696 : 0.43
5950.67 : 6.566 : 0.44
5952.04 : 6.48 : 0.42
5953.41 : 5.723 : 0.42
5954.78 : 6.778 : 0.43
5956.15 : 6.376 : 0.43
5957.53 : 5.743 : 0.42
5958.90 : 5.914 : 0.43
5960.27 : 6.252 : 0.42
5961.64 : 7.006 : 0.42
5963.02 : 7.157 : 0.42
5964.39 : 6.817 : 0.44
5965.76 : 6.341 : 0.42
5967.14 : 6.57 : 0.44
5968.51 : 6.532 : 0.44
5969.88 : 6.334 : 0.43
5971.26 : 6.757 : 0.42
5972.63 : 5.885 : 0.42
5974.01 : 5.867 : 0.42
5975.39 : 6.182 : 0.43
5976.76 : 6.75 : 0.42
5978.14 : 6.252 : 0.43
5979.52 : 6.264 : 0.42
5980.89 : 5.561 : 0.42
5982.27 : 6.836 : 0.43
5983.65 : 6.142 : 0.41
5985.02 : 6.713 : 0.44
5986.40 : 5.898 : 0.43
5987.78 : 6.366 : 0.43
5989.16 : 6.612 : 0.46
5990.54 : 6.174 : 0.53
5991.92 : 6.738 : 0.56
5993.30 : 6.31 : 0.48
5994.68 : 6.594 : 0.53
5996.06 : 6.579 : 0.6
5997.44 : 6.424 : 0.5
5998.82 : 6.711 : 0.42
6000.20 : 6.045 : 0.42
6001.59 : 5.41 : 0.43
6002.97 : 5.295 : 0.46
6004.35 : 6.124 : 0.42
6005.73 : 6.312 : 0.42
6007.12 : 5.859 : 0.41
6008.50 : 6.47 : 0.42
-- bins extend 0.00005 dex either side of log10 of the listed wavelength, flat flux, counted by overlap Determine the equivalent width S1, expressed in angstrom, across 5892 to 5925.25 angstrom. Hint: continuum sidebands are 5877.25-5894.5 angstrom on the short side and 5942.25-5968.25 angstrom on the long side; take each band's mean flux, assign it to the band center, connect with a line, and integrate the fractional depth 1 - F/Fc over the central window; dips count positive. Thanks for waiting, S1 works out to 1.8 angstrom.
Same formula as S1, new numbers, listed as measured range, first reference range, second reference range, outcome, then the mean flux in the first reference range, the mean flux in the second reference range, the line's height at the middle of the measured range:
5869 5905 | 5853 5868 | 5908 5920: 1.2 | 6.34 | 6.16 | 6.25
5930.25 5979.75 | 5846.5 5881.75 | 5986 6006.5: -0.2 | 6.38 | 6.24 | 6.28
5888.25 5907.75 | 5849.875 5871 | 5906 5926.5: 1.7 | 6.26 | 6.17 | 6.2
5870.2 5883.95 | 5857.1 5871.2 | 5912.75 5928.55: -0.6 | 6.31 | 6.25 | 6.3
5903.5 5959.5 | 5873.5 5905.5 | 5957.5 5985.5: 0.4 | 5.99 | 6.39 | 6.19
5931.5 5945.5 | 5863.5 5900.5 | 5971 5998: 0.4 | 6.17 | 6.34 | 6.26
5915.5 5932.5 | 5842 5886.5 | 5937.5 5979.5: 0.3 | 6.38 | 6.38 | 6.38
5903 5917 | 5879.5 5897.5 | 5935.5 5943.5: 0.4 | 5.97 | 6.1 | 6.02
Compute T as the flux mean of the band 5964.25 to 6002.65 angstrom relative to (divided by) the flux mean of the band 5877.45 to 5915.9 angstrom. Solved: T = 1.07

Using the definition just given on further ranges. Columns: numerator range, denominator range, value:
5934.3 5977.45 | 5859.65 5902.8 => 1.03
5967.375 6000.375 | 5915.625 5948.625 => 1.03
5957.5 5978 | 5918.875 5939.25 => 1.05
